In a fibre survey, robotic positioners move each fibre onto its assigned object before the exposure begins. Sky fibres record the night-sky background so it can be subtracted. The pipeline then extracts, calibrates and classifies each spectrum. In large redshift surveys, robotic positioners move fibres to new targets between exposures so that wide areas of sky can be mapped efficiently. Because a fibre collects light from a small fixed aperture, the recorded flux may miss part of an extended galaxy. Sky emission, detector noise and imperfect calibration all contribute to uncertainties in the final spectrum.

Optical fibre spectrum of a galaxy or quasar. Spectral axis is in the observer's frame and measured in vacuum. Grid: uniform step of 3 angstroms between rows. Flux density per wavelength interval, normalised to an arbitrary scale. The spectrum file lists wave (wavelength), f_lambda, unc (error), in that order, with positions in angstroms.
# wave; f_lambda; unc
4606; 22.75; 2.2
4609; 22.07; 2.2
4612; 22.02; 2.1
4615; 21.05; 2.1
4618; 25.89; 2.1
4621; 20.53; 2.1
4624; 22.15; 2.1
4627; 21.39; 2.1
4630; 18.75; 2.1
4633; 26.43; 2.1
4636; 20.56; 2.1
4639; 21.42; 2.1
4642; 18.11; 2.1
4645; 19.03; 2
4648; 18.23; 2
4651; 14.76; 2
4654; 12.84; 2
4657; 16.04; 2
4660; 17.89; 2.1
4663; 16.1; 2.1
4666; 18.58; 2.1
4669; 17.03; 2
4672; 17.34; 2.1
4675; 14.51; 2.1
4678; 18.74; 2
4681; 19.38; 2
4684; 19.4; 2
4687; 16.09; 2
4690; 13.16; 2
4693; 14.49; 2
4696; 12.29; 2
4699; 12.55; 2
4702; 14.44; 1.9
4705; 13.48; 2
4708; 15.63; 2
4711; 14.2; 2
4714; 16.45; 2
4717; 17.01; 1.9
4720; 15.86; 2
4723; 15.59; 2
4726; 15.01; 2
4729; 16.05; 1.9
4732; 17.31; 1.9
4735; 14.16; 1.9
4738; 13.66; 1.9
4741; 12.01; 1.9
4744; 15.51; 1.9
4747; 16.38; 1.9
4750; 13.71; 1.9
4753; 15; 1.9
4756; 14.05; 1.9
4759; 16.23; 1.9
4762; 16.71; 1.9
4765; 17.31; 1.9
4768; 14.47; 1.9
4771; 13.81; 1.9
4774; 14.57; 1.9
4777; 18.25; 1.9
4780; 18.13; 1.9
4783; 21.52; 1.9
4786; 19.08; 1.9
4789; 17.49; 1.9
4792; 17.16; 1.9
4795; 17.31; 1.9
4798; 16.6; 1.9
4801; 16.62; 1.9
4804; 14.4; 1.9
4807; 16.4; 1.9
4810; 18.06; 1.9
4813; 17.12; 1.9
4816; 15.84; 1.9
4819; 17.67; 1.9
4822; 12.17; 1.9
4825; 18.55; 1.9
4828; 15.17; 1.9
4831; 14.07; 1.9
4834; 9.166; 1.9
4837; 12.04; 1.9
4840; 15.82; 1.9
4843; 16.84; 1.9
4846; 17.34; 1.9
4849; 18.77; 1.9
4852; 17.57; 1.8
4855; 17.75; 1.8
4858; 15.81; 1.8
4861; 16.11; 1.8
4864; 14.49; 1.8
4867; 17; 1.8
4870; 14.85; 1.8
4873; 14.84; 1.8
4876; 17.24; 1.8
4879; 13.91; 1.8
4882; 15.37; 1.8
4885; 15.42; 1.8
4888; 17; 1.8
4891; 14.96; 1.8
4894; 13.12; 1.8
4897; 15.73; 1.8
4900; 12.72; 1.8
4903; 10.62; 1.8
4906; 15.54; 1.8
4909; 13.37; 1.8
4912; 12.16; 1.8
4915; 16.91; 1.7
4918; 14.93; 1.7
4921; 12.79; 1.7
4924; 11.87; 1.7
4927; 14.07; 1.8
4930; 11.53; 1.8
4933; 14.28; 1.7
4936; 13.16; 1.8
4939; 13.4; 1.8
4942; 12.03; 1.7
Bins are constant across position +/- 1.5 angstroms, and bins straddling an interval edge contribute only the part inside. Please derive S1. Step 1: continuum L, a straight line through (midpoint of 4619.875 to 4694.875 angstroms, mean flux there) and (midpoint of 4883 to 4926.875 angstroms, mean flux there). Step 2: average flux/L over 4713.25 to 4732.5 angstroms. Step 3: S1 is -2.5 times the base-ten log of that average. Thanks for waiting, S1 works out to 0.06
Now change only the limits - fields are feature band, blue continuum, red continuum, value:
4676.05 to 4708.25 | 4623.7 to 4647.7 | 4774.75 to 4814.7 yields 0.26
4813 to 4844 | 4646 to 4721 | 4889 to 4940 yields -0.03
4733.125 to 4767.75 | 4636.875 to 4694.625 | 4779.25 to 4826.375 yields 0.14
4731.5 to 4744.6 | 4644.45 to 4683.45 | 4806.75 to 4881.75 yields 0.16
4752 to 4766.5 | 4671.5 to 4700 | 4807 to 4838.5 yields -0.03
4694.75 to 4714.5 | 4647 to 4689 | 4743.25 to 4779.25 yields 0.16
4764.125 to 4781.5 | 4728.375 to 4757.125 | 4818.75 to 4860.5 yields -0.07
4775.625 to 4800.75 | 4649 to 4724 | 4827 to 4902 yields -0.17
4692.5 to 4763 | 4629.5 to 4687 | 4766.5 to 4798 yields 0.18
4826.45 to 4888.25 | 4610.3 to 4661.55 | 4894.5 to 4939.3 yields -0.05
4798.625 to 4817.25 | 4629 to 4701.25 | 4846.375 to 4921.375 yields -0.03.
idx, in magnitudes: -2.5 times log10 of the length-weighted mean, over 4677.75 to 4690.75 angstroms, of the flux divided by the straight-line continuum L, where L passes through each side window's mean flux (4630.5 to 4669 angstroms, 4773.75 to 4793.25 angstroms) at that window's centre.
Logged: 0.05 mag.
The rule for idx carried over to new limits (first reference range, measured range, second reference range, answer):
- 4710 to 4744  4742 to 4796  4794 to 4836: -0.070 mag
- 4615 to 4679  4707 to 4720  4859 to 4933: 0.122 mag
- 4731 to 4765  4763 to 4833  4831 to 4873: -0.085 mag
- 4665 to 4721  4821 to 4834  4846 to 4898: 0.105 mag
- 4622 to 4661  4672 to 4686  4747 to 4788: 0.024 mag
